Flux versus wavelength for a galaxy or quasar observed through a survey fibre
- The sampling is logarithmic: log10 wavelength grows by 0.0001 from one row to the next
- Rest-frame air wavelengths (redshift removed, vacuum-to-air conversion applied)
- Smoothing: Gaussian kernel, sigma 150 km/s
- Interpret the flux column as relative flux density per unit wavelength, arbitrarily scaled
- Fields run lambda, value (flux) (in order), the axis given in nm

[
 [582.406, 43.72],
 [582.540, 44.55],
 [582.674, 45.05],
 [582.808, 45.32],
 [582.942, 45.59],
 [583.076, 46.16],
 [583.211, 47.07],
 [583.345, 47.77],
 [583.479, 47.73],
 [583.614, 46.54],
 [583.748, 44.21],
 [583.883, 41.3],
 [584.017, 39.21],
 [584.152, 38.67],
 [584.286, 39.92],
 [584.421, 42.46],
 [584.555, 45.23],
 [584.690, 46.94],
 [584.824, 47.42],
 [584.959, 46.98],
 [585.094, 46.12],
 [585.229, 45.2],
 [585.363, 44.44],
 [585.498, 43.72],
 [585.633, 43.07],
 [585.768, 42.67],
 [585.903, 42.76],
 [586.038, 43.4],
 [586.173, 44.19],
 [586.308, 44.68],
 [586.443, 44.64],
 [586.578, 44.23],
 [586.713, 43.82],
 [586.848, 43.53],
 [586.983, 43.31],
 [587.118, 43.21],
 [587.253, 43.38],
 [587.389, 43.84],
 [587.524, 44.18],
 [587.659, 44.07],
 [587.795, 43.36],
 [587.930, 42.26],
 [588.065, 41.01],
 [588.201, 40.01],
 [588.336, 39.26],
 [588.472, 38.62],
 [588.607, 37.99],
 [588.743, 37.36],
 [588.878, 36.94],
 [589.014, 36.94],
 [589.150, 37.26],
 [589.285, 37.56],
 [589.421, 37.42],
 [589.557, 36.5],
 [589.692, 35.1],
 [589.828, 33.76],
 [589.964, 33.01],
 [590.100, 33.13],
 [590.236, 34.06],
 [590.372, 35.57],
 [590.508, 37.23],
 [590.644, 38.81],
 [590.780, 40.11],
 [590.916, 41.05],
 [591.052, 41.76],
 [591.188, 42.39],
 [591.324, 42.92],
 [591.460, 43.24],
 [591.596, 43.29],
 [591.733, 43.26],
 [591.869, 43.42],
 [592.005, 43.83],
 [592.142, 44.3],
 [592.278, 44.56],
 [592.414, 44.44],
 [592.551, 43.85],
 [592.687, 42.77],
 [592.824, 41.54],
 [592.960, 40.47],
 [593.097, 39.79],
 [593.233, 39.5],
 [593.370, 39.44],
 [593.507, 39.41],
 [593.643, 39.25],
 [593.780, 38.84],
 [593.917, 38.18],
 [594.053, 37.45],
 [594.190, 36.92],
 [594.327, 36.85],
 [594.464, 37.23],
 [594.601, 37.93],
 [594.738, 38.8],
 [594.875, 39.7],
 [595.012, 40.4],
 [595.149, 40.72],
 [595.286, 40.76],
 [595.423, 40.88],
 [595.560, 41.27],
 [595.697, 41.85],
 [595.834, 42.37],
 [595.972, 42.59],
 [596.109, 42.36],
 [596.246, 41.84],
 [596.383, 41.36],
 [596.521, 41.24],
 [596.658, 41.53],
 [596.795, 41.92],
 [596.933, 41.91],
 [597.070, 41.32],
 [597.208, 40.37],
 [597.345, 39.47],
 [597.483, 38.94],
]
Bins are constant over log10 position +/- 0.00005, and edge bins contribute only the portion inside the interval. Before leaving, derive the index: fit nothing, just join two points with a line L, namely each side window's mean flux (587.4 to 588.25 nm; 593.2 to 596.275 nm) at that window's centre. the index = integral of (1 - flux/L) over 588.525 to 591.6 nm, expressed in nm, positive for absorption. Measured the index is 0.28 nm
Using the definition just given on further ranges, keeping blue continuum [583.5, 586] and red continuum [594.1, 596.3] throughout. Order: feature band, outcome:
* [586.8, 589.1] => 0.09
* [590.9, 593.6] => -0.07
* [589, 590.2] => 0.19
